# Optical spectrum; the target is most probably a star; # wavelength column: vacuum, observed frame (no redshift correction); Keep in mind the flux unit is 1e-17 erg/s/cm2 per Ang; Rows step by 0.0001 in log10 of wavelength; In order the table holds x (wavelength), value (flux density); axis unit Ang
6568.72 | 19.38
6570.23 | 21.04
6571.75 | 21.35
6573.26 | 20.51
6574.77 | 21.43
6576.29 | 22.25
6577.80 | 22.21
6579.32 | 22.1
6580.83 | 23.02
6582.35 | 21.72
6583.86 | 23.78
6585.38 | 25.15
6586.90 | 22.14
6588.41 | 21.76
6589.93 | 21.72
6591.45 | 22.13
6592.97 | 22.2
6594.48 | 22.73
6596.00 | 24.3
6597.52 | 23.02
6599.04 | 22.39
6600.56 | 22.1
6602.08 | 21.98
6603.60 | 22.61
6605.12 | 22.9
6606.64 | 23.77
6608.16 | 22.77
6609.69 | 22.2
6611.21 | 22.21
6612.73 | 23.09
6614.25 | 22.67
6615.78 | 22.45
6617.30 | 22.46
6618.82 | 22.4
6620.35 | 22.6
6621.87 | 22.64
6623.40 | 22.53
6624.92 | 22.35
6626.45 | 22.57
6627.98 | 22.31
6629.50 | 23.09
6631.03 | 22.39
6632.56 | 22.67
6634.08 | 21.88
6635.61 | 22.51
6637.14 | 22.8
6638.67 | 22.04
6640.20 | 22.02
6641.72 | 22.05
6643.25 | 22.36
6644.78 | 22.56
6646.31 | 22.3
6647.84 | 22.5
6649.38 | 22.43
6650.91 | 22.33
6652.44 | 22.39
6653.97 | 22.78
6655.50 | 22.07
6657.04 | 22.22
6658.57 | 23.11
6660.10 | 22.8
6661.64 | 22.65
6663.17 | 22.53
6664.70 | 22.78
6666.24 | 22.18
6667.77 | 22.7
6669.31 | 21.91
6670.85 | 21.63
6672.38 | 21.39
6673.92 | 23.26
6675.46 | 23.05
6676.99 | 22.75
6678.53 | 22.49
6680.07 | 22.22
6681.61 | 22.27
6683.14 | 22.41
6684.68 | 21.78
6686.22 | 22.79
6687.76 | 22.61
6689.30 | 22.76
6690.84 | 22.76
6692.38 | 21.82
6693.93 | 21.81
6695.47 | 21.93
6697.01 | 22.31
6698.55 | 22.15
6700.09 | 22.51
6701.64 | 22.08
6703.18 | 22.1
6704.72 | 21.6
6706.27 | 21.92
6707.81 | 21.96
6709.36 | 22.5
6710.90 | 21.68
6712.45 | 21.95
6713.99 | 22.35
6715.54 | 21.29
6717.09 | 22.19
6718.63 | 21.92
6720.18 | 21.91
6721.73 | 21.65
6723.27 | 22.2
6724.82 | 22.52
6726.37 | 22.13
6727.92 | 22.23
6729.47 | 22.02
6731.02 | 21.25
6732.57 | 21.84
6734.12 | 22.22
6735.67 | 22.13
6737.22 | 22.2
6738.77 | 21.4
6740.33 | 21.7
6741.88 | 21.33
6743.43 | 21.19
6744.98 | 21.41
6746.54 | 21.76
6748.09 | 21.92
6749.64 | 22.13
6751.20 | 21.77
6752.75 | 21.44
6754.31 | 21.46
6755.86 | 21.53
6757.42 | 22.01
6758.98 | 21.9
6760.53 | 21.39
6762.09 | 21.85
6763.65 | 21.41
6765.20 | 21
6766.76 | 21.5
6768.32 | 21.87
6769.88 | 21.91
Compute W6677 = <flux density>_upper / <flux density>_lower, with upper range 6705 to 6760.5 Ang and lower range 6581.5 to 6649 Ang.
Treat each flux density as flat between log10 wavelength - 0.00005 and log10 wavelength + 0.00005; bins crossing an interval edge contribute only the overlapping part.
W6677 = 0.97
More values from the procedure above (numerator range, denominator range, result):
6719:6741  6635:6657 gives 0.98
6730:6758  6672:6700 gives 0.97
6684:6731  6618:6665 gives 0.98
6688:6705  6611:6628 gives 0.98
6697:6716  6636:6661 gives 0.98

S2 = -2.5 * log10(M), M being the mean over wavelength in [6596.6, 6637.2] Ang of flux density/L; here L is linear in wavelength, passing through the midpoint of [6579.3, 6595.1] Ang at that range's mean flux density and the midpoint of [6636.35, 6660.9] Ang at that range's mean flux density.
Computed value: 0.00 mag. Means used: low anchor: 22.6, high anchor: 22.4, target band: 22.6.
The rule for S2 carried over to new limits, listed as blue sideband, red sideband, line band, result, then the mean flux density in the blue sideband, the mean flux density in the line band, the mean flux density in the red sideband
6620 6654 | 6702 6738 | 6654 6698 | -0.008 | 22.4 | 22.4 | 22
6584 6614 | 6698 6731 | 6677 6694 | -0.008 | 22.7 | 22.4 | 22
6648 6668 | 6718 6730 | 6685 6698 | -0.001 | 22.5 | 22.3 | 22.1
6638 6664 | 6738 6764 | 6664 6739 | -0.007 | 22.4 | 22.2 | 21.6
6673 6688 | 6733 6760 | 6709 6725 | 0.005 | 22.6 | 22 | 21.7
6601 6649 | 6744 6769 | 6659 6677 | -0.012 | 22.5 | 22.5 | 21.6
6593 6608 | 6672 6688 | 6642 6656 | 0.010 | 22.8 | 22.4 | 22.5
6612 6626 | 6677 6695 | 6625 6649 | 0.006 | 22.6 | 22.4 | 22.3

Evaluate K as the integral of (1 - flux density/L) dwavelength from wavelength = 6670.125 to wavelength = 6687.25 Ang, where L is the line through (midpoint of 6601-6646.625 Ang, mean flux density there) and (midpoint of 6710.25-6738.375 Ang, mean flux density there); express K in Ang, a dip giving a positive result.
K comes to -0.12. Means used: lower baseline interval 22.5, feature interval 22.4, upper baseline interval 22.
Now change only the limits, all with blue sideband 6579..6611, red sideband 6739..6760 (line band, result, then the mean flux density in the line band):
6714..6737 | -0.18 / 22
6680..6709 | -0.24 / 22.2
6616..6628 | 0.01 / 22.5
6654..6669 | -0.21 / 22.5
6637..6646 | 0.04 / 22.3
